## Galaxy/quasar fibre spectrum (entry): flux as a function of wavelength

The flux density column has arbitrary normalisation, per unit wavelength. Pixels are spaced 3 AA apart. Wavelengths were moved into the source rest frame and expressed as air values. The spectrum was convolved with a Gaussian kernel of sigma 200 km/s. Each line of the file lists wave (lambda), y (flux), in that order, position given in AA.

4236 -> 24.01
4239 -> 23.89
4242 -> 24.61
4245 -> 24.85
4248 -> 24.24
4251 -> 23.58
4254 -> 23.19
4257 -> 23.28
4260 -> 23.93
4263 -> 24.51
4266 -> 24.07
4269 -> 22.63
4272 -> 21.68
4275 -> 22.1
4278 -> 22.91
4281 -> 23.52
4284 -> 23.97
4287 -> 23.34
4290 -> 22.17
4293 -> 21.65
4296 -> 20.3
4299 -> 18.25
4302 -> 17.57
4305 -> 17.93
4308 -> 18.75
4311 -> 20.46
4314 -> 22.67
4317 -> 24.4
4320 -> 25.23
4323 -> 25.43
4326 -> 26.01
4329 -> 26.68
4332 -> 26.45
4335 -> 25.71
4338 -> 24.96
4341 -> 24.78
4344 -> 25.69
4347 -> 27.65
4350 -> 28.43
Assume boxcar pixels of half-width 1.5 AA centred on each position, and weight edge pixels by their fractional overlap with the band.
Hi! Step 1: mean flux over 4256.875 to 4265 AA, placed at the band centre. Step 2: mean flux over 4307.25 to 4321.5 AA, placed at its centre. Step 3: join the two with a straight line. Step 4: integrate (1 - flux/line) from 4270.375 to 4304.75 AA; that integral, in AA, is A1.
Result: 2.7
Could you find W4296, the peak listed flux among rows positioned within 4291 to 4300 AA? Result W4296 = 21.65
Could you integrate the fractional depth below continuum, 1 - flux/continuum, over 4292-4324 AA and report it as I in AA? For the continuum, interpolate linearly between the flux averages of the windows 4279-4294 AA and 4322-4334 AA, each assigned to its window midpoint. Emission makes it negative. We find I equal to 4.66 AA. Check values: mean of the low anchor 23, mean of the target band 21.1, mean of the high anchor 26.2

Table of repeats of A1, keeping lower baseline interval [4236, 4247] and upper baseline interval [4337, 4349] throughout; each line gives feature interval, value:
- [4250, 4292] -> 2.8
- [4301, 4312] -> 2.9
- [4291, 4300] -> 1.8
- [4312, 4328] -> 0.6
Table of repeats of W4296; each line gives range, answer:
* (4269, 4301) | 23.97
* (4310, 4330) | 26.68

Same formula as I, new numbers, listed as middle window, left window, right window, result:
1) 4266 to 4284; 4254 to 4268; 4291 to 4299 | -0.3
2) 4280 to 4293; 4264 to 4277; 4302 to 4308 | -1.6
